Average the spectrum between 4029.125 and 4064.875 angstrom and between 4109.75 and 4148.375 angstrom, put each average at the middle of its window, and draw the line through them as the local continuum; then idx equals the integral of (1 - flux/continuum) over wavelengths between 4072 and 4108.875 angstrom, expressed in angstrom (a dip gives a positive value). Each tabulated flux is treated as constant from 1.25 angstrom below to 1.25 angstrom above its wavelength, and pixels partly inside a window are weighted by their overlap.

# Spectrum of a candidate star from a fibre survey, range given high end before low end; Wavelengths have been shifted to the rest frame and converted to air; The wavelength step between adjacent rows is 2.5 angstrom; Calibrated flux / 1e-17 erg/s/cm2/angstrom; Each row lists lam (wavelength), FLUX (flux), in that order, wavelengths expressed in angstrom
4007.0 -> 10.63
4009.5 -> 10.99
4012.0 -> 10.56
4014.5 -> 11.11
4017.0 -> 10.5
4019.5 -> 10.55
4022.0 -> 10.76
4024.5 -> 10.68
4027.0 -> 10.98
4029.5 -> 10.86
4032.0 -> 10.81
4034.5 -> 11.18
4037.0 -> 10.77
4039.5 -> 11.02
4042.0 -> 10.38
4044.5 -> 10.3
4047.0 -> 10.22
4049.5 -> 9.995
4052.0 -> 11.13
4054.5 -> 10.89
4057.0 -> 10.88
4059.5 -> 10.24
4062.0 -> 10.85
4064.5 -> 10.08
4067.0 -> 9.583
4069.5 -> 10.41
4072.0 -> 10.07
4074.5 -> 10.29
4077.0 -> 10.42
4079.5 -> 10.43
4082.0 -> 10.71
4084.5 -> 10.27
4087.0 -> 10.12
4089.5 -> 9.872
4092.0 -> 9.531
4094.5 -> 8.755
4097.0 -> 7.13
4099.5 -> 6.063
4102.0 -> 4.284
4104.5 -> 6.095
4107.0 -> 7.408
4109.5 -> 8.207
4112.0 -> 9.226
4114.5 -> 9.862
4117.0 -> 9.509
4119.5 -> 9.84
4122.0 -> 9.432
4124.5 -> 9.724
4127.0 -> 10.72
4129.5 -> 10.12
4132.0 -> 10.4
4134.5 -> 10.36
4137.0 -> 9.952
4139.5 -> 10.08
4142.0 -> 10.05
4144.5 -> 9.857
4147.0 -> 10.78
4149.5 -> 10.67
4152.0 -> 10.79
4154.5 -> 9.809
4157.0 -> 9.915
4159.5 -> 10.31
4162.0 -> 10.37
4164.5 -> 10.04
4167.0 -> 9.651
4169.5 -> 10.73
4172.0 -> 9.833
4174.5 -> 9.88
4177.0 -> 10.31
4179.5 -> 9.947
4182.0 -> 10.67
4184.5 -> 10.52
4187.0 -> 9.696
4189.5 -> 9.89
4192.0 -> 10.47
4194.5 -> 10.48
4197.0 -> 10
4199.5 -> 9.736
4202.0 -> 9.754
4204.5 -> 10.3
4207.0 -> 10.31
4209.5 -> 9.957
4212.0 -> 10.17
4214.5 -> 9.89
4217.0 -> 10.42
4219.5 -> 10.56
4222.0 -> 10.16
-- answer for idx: 5.7 angstrom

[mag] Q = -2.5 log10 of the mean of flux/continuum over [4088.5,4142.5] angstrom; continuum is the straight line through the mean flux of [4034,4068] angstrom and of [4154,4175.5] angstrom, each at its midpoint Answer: 0.15 mag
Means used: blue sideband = 10.5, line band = 8.92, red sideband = 10.1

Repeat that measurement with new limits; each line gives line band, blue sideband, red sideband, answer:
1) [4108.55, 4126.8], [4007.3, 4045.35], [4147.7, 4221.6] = 0.10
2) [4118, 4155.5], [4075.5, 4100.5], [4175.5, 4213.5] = -0.05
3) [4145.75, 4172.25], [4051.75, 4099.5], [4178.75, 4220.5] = -0.02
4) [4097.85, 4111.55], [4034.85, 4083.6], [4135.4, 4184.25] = 0.49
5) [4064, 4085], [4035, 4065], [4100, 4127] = -0.06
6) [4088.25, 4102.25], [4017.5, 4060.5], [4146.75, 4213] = 0.32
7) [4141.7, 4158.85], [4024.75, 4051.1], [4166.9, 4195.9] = 0.00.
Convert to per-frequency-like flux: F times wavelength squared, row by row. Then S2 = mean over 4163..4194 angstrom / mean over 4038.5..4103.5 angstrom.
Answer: 1.1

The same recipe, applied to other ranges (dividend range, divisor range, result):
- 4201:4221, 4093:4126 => 1.31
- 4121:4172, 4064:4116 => 1.17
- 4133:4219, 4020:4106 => 1.09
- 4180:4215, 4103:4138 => 1.13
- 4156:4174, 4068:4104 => 1.15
